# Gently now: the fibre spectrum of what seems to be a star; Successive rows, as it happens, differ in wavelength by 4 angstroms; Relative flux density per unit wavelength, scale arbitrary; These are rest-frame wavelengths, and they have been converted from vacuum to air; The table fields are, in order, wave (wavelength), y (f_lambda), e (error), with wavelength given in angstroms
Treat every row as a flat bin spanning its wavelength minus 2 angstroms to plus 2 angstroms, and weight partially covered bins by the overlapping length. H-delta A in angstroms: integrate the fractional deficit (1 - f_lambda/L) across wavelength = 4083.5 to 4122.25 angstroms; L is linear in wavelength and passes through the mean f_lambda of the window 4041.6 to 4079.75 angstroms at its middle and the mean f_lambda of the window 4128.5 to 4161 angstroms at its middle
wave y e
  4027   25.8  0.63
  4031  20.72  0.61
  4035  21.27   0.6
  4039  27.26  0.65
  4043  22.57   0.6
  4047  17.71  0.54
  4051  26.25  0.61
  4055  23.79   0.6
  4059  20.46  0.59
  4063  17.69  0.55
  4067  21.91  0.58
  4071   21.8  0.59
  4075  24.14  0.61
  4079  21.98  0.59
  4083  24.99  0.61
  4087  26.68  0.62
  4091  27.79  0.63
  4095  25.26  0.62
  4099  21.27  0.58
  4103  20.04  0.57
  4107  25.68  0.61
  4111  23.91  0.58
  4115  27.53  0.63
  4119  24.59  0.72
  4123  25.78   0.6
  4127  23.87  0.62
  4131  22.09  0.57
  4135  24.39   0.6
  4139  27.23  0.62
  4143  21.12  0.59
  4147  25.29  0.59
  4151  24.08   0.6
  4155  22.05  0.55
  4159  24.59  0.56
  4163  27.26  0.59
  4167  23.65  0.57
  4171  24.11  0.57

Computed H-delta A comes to -3.3 angstroms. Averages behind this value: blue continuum 21.8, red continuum 23.9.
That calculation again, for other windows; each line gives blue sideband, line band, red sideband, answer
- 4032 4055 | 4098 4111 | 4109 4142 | 0.9 angstroms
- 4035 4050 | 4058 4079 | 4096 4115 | 1.5 angstroms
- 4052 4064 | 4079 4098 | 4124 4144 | -2.6 angstroms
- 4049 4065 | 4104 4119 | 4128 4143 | -1.1 angstroms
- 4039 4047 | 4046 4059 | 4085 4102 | 0.2 angstroms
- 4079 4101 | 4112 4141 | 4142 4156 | -1.3 angstroms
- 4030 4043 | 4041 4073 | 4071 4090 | 3.0 angstroms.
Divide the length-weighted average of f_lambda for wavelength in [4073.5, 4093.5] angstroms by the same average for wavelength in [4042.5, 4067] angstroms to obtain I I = 1.18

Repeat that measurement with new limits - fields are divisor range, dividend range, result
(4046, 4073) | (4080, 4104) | 1.14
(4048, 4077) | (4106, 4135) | 1.12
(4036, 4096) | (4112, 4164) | 1.05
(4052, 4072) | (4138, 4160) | 1.12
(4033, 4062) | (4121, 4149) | 1.07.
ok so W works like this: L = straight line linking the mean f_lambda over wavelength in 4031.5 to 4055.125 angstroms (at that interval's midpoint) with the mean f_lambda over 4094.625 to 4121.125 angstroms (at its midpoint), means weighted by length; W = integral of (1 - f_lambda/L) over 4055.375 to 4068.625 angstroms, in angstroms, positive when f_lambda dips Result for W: 1.6 angstroms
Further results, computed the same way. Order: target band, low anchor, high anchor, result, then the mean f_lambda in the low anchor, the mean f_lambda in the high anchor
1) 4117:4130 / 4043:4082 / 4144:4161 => -0.75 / 21.9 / 23.8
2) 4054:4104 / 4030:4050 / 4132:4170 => 0.00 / 22.2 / 24.3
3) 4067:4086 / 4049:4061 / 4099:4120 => 0.36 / 23.5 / 24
